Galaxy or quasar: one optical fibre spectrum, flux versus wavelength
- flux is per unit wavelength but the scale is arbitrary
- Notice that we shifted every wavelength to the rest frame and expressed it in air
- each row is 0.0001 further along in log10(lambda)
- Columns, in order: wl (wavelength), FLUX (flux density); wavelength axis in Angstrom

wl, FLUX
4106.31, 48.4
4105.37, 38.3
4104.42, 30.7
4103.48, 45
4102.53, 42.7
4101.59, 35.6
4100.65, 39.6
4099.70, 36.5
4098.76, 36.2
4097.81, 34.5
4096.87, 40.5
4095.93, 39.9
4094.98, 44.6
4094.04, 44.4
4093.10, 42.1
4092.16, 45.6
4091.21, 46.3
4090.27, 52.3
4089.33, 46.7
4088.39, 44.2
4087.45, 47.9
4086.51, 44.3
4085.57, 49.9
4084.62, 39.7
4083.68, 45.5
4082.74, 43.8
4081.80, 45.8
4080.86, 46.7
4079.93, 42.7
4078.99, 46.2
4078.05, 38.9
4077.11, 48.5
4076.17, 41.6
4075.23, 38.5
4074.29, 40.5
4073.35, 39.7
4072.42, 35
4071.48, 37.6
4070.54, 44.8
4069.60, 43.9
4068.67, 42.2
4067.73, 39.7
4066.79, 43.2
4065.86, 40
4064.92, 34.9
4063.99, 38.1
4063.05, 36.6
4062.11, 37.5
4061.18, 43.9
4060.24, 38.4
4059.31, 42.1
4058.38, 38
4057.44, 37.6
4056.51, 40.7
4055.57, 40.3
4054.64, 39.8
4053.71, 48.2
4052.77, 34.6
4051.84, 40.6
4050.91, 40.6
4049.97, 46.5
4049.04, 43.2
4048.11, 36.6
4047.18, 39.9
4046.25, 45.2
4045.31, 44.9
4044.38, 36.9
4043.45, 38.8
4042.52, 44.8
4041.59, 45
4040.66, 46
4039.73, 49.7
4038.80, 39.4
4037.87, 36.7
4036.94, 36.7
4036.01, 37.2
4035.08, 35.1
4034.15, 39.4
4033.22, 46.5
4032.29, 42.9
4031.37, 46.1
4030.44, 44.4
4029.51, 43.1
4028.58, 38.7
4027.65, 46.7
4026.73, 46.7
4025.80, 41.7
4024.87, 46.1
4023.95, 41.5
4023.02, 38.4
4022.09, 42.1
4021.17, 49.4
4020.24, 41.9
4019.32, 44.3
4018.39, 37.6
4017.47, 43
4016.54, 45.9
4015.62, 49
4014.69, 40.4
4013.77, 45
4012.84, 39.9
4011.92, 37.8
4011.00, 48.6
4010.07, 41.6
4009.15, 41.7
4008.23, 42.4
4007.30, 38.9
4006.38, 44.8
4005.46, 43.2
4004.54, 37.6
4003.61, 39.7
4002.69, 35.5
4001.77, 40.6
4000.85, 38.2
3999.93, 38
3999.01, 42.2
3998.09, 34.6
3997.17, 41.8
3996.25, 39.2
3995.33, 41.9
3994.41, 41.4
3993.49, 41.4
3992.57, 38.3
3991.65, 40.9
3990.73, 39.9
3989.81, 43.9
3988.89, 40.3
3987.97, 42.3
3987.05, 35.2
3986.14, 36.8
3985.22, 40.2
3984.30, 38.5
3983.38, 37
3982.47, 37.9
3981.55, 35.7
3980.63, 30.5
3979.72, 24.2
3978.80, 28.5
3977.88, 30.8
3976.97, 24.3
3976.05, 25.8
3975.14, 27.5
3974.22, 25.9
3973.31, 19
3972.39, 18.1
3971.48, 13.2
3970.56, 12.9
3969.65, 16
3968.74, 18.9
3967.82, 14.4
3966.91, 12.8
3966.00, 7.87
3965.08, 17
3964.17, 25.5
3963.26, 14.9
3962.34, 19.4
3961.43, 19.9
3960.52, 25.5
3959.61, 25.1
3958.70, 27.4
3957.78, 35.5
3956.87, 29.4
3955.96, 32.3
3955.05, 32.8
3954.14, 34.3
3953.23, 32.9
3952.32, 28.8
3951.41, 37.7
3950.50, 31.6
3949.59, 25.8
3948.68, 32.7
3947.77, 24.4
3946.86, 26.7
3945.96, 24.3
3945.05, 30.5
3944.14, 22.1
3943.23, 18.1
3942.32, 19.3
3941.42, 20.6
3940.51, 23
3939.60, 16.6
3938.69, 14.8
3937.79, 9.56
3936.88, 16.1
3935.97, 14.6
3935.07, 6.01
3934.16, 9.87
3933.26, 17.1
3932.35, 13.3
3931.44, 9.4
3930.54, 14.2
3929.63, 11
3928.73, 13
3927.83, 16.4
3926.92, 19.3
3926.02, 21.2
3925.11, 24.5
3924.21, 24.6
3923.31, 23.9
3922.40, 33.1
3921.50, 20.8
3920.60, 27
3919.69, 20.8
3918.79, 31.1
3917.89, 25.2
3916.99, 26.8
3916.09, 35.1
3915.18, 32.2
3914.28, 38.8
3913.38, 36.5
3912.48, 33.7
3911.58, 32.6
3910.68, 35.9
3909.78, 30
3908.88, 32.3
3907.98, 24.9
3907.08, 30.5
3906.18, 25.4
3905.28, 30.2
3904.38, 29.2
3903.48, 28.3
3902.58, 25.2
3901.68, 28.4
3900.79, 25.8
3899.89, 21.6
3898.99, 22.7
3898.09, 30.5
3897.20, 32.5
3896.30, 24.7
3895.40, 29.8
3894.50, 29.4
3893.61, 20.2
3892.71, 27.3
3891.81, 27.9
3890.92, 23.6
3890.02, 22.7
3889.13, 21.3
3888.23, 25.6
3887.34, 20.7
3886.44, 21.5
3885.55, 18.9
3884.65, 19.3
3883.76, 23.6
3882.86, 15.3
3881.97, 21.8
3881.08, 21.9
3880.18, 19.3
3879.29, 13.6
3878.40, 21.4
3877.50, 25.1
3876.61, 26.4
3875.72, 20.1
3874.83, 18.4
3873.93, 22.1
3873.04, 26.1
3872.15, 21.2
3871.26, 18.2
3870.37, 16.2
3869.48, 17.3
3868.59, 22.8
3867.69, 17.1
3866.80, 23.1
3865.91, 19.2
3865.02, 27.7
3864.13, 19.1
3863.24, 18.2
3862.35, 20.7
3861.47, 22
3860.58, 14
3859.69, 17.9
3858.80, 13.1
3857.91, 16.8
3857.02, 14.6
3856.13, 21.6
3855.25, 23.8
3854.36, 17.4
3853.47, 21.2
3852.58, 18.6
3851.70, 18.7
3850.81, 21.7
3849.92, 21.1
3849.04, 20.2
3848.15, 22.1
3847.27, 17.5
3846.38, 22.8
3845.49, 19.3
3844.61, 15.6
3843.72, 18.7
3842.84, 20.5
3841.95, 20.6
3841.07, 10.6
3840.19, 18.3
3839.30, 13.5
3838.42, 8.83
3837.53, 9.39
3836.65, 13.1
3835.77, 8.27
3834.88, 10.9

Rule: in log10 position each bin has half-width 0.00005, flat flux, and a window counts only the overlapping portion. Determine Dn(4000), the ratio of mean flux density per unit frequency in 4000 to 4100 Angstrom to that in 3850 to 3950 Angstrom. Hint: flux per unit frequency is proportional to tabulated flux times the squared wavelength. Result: 2.0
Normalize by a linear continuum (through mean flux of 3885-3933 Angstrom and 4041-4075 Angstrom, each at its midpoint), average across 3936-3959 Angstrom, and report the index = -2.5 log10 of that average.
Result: 0.151 mag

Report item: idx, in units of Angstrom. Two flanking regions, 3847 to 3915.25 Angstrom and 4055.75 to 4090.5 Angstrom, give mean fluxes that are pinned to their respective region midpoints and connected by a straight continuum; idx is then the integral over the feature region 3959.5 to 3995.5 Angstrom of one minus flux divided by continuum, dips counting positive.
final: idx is 5.3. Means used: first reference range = 23.3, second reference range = 42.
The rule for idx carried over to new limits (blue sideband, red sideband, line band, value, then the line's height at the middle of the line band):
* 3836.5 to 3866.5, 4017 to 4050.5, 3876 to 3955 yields 6.64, 26.7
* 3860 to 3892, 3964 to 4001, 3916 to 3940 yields 6.24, 25.7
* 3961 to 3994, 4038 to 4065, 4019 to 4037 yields -2.85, 36.8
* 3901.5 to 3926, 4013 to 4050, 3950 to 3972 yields 6.83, 34.4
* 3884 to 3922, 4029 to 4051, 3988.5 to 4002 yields -1.11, 37.1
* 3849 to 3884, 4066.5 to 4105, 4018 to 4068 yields -4.73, 37.9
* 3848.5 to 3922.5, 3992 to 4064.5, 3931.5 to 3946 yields 6.50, 30.4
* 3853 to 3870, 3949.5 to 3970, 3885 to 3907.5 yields -4.78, 21.2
